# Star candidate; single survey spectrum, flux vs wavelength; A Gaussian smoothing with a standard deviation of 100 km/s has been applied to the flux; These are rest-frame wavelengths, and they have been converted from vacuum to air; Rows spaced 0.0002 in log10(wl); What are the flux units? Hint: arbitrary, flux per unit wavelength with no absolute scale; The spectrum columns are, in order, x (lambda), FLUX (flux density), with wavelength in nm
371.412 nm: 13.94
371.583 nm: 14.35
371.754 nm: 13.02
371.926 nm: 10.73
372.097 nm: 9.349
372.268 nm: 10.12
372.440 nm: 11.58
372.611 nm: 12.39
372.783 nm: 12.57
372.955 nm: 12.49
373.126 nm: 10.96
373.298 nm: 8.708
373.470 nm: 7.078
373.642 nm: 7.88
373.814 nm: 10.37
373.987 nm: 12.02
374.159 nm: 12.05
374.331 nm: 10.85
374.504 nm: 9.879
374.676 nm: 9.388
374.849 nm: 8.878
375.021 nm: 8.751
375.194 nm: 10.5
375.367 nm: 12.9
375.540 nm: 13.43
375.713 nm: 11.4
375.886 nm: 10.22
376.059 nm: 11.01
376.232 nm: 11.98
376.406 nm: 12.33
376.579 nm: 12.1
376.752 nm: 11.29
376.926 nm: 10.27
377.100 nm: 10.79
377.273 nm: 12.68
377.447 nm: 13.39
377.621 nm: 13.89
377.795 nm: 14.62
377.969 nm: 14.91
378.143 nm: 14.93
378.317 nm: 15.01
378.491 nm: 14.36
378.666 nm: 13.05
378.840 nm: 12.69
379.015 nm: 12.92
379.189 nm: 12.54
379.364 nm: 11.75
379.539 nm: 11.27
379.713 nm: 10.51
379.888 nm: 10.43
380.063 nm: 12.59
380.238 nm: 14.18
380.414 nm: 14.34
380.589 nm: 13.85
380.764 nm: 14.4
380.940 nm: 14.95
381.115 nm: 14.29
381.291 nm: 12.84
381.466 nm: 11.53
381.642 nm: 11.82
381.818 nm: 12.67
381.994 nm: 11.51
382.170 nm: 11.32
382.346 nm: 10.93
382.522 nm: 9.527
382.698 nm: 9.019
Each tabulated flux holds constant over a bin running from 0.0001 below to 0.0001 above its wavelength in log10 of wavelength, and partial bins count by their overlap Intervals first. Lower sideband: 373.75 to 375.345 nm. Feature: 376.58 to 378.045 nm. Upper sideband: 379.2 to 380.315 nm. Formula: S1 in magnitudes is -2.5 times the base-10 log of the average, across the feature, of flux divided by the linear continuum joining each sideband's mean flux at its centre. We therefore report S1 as -0.14 mag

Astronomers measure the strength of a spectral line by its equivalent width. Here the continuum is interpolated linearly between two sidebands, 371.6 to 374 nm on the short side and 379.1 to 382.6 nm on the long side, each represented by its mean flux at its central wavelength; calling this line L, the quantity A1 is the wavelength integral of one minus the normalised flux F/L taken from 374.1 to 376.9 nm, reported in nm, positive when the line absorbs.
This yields 0.06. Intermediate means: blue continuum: 10.7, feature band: 11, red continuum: 12.4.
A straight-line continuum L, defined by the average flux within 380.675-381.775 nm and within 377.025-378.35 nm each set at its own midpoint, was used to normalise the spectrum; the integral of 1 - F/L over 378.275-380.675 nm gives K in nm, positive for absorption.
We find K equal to 0.13 nm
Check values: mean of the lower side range 13.8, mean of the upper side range 13.3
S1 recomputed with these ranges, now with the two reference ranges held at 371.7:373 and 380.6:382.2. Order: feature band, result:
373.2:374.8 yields 0.197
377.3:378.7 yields -0.153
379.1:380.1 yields 0.104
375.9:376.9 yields 0.052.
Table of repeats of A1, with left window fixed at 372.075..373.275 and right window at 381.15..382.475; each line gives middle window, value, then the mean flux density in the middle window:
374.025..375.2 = 0.14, 10.1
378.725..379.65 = -0.04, 12.2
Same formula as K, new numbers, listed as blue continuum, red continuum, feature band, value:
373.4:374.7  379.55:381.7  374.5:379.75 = -0.33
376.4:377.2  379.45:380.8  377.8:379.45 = -0.22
